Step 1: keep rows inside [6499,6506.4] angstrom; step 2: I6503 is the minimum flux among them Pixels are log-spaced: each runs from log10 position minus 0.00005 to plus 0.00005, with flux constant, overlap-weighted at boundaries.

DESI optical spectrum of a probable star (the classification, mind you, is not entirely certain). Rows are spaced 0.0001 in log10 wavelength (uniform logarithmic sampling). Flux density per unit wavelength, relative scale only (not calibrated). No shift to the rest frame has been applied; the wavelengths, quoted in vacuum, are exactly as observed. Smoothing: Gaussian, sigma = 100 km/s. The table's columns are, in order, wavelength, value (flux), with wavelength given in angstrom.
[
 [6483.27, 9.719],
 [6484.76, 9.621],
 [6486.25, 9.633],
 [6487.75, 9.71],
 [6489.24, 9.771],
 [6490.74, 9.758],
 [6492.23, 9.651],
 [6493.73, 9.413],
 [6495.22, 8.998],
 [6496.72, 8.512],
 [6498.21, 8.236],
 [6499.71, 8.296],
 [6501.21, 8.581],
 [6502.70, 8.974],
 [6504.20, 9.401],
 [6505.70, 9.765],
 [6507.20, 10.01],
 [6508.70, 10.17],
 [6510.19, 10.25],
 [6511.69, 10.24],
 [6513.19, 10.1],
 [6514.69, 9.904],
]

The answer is 8.296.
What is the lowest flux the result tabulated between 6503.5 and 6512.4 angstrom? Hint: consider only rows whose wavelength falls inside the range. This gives 9.401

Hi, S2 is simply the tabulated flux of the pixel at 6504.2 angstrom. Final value 9.401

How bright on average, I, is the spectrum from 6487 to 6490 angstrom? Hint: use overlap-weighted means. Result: 9.73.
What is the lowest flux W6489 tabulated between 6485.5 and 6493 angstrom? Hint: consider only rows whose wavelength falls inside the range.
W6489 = 9.633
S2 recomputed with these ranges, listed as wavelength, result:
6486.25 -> 9.633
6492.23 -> 9.651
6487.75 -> 9.71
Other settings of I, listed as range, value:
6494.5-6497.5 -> 8.75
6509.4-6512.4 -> 10.3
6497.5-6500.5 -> 8.25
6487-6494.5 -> 9.66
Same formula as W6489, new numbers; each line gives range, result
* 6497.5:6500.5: 8.236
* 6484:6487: 9.621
